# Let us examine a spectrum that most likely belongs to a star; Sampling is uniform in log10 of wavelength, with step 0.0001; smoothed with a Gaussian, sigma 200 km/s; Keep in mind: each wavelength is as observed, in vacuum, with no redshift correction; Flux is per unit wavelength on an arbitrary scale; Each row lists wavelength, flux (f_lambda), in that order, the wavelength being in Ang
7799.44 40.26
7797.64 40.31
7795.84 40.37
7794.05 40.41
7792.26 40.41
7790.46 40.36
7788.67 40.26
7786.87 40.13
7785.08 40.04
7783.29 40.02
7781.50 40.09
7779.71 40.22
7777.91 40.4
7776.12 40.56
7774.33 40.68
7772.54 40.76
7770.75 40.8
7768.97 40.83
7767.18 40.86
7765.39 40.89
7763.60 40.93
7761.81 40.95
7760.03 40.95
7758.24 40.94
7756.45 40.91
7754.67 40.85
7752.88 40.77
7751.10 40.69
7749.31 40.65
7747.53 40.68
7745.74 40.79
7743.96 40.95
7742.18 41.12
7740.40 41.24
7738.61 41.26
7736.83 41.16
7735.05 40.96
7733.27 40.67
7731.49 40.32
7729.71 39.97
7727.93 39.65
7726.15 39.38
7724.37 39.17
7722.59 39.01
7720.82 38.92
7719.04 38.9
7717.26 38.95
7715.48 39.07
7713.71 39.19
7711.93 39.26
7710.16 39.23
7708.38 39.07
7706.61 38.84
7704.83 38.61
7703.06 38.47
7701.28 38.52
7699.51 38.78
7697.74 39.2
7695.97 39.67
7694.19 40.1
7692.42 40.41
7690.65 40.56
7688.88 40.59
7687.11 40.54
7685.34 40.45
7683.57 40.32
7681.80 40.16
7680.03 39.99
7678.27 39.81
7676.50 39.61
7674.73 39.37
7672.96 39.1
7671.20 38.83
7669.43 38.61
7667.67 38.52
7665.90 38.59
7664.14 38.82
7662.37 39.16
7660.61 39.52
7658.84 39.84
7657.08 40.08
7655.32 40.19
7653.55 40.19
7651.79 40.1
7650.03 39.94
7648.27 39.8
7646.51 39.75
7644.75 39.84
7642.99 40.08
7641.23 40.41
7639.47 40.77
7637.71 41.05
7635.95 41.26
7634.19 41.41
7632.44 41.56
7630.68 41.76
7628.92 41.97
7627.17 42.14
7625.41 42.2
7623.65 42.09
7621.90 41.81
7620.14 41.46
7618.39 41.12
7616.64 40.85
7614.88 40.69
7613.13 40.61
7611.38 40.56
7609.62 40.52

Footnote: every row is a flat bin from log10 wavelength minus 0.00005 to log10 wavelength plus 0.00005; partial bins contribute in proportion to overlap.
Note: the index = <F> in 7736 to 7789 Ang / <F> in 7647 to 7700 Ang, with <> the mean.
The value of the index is 1.03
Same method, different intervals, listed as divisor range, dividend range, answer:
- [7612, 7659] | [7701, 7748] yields 0.97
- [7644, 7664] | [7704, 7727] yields 0.98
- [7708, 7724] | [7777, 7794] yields 1.03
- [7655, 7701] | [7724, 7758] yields 1.02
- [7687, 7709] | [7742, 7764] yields 1.04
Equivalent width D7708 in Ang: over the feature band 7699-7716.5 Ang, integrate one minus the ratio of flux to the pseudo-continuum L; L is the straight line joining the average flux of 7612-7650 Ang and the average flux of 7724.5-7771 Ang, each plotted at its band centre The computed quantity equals 0.82 Ang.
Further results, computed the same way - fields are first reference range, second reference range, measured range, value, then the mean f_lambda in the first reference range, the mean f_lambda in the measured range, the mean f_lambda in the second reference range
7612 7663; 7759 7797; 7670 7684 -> 0.37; 40.8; 39.6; 40.5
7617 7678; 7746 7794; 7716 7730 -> 0.44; 40.3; 39.2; 40.6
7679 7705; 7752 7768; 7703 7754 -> 0.58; 39.8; 39.9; 40.9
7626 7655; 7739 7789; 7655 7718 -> 1.99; 40.8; 39.4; 40.7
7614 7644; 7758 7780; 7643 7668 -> 0.96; 41.3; 39.6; 40.8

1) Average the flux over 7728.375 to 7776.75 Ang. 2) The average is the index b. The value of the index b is 40.8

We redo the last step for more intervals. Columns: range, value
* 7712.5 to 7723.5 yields 39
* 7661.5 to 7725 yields 39.3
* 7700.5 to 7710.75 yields 38.7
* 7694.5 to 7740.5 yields 39.5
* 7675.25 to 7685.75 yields 40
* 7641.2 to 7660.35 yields 40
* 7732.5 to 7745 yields 41.1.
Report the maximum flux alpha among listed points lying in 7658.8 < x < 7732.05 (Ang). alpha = 40.59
